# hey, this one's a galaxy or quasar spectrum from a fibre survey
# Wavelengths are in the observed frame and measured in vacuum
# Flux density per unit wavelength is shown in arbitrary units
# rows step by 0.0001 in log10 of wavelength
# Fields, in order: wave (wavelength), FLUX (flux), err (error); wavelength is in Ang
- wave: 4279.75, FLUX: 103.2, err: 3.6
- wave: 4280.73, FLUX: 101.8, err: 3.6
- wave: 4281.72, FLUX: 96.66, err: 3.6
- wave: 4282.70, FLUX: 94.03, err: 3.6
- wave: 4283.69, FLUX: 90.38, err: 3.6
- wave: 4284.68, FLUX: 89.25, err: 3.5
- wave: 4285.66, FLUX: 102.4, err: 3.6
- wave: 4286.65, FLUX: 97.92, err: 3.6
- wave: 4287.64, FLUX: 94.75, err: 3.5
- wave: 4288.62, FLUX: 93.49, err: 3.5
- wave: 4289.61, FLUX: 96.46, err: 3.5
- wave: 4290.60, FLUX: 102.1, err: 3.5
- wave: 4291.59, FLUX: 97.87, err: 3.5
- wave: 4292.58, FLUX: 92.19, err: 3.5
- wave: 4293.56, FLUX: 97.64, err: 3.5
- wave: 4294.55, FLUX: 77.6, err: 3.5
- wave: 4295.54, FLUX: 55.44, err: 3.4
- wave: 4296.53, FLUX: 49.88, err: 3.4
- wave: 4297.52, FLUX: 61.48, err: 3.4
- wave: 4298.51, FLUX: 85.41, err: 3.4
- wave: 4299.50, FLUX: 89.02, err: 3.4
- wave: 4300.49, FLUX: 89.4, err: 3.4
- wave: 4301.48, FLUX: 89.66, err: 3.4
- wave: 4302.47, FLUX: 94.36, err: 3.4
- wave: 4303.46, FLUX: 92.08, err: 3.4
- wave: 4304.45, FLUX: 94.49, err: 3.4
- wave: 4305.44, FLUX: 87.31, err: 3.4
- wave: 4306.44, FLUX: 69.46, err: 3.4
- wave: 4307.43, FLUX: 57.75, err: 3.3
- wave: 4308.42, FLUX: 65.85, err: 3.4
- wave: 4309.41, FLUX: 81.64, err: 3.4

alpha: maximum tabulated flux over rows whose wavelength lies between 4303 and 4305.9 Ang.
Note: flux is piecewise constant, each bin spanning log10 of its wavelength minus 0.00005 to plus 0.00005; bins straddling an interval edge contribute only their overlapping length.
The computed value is 94.49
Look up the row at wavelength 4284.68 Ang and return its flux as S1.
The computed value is 89.25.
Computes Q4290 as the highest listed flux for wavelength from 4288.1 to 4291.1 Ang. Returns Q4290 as 102.1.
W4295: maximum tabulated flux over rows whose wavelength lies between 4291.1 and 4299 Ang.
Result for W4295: 97.87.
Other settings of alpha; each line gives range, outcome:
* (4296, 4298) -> 61.48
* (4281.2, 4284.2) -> 96.66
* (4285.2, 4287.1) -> 102.4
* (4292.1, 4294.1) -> 97.64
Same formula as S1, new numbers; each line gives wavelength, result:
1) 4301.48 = 89.66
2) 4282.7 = 94.03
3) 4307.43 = 57.75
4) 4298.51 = 85.41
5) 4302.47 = 94.36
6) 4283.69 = 90.38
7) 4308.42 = 65.85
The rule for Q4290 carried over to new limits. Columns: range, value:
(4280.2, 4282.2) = 101.8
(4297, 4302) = 89.66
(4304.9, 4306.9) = 87.31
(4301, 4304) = 94.36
